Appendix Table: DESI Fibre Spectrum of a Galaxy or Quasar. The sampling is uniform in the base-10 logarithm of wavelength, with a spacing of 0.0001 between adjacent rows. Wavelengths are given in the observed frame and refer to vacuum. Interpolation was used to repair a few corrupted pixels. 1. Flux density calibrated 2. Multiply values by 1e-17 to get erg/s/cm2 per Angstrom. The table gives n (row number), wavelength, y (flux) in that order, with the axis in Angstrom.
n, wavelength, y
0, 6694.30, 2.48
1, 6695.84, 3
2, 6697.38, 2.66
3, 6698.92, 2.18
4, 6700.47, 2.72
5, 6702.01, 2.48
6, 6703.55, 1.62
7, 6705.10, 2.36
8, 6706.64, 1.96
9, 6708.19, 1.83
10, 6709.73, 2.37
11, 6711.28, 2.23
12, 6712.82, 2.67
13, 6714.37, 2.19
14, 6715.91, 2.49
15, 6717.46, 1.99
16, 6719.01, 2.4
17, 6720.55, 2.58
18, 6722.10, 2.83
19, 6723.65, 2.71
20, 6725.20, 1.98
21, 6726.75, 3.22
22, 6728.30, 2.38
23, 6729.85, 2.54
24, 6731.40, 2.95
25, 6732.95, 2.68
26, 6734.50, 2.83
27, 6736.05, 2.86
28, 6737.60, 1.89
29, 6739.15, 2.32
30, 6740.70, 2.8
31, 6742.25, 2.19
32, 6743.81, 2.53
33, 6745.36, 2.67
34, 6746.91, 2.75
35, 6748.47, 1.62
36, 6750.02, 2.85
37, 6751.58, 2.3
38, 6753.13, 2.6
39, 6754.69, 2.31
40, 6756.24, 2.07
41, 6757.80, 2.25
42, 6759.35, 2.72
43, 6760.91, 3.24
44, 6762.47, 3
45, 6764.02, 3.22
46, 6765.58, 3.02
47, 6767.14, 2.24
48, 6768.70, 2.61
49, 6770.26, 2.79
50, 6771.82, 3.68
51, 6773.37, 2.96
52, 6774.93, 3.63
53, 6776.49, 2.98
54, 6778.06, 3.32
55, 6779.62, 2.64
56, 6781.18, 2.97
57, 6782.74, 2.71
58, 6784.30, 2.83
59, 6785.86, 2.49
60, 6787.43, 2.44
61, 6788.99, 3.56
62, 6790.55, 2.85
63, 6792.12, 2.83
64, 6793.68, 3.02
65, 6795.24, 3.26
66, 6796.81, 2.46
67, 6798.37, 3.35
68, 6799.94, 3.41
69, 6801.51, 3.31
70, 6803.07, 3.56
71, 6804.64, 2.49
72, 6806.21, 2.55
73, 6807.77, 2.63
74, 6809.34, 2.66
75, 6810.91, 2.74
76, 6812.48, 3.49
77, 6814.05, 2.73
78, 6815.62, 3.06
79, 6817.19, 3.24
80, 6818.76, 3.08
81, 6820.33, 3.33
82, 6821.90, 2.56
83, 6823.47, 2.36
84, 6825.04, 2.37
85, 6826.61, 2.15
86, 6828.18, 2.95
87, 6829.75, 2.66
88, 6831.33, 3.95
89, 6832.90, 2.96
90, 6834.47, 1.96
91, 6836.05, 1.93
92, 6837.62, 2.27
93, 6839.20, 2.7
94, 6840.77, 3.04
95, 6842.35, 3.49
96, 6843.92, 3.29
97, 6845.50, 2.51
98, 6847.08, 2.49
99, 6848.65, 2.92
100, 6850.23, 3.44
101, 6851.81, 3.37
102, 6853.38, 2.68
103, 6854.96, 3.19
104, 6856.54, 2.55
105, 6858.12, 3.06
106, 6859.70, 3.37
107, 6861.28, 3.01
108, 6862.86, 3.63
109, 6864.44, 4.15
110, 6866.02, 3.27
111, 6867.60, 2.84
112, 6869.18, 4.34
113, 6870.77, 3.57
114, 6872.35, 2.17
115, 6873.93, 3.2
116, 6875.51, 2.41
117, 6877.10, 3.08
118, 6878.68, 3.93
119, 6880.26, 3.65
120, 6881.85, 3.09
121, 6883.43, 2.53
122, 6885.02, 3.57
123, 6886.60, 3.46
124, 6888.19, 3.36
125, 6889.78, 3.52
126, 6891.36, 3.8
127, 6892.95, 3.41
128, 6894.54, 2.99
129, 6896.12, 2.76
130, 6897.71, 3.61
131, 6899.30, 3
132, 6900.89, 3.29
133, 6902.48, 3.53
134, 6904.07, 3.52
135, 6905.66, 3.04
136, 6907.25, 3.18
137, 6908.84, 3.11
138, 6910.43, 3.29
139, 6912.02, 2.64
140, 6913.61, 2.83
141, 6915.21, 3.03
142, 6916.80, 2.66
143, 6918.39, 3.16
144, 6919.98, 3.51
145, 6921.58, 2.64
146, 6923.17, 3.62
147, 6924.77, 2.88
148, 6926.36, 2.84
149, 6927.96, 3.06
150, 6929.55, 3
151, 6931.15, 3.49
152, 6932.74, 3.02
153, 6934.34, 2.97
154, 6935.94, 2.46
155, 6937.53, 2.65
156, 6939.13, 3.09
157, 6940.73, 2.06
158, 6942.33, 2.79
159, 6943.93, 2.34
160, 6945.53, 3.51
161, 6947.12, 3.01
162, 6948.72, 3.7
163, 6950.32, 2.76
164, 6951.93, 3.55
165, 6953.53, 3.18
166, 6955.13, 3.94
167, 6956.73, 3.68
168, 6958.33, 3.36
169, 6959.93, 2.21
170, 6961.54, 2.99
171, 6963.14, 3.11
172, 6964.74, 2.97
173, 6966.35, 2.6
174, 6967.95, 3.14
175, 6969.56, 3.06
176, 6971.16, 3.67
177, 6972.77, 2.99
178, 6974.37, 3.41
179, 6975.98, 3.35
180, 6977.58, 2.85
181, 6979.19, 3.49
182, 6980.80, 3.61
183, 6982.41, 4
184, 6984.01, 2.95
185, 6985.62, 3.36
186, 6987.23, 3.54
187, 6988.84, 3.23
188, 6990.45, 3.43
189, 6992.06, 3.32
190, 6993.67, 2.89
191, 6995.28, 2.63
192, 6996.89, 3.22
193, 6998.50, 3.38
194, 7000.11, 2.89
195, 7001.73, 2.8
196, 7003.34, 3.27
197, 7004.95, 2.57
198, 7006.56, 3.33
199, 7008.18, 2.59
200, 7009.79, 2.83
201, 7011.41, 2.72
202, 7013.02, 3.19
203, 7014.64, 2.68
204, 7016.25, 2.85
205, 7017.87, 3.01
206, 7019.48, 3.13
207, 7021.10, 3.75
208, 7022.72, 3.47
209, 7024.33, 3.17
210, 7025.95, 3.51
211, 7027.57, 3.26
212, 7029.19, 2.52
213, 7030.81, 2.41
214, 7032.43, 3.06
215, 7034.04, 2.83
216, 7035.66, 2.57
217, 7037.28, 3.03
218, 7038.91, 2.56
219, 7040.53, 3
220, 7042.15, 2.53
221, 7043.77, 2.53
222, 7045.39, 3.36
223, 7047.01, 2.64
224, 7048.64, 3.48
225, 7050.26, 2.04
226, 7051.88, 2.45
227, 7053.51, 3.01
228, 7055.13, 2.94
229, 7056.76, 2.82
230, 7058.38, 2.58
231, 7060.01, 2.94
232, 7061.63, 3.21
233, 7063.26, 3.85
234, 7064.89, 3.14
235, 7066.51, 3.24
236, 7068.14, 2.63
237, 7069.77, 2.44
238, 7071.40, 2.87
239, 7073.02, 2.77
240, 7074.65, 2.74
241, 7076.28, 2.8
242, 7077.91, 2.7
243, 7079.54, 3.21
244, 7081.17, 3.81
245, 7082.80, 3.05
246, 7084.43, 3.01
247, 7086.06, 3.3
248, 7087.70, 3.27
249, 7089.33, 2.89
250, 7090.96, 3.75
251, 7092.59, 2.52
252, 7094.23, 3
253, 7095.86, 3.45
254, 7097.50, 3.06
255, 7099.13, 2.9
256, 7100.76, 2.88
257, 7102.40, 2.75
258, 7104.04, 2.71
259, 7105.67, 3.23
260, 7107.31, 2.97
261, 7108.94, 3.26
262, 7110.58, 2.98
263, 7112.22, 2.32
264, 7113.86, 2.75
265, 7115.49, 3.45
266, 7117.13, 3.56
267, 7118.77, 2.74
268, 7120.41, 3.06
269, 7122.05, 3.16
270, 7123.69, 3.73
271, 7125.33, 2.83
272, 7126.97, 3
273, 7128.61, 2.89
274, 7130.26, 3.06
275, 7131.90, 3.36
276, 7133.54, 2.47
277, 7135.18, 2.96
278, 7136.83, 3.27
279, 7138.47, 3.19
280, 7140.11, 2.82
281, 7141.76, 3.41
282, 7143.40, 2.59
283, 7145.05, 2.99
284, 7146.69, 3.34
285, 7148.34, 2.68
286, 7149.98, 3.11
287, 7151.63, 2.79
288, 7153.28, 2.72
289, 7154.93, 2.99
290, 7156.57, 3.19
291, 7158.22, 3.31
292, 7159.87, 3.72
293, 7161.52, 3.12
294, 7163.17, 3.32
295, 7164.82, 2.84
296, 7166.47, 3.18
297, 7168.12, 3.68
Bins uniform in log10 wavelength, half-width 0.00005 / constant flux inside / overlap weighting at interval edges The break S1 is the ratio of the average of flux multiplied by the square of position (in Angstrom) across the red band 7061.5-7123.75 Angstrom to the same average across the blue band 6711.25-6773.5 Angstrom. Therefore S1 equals 1.30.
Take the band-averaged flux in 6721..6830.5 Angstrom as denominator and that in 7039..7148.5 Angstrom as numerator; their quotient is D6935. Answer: 1.08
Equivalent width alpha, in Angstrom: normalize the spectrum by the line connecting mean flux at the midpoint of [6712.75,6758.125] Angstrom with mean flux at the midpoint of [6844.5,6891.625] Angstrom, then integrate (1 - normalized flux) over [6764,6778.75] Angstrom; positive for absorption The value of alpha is -1.97 Angstrom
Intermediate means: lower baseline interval 2.48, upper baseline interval 3.2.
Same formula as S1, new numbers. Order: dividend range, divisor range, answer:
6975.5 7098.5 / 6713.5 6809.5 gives 1.20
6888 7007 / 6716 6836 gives 1.19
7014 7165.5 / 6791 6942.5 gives 1.06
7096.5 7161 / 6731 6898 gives 1.13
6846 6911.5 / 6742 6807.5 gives 1.18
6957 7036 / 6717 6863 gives 1.17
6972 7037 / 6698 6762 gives 1.37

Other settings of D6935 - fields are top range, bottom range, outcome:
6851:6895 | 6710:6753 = 1.30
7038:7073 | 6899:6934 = 0.92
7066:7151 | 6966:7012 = 0.96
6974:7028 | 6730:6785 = 1.17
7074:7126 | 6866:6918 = 0.96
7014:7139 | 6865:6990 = 0.95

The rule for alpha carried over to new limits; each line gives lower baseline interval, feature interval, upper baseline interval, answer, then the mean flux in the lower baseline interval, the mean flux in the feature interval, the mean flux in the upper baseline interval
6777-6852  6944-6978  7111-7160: -2.6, 2.88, 3.18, 3.04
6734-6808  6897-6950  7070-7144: -2.7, 2.79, 3.04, 3.03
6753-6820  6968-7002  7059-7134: -2.9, 2.91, 3.25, 3.04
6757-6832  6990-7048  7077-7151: 0.9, 2.92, 2.97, 3.05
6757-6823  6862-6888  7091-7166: -2.9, 2.95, 3.31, 3.04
